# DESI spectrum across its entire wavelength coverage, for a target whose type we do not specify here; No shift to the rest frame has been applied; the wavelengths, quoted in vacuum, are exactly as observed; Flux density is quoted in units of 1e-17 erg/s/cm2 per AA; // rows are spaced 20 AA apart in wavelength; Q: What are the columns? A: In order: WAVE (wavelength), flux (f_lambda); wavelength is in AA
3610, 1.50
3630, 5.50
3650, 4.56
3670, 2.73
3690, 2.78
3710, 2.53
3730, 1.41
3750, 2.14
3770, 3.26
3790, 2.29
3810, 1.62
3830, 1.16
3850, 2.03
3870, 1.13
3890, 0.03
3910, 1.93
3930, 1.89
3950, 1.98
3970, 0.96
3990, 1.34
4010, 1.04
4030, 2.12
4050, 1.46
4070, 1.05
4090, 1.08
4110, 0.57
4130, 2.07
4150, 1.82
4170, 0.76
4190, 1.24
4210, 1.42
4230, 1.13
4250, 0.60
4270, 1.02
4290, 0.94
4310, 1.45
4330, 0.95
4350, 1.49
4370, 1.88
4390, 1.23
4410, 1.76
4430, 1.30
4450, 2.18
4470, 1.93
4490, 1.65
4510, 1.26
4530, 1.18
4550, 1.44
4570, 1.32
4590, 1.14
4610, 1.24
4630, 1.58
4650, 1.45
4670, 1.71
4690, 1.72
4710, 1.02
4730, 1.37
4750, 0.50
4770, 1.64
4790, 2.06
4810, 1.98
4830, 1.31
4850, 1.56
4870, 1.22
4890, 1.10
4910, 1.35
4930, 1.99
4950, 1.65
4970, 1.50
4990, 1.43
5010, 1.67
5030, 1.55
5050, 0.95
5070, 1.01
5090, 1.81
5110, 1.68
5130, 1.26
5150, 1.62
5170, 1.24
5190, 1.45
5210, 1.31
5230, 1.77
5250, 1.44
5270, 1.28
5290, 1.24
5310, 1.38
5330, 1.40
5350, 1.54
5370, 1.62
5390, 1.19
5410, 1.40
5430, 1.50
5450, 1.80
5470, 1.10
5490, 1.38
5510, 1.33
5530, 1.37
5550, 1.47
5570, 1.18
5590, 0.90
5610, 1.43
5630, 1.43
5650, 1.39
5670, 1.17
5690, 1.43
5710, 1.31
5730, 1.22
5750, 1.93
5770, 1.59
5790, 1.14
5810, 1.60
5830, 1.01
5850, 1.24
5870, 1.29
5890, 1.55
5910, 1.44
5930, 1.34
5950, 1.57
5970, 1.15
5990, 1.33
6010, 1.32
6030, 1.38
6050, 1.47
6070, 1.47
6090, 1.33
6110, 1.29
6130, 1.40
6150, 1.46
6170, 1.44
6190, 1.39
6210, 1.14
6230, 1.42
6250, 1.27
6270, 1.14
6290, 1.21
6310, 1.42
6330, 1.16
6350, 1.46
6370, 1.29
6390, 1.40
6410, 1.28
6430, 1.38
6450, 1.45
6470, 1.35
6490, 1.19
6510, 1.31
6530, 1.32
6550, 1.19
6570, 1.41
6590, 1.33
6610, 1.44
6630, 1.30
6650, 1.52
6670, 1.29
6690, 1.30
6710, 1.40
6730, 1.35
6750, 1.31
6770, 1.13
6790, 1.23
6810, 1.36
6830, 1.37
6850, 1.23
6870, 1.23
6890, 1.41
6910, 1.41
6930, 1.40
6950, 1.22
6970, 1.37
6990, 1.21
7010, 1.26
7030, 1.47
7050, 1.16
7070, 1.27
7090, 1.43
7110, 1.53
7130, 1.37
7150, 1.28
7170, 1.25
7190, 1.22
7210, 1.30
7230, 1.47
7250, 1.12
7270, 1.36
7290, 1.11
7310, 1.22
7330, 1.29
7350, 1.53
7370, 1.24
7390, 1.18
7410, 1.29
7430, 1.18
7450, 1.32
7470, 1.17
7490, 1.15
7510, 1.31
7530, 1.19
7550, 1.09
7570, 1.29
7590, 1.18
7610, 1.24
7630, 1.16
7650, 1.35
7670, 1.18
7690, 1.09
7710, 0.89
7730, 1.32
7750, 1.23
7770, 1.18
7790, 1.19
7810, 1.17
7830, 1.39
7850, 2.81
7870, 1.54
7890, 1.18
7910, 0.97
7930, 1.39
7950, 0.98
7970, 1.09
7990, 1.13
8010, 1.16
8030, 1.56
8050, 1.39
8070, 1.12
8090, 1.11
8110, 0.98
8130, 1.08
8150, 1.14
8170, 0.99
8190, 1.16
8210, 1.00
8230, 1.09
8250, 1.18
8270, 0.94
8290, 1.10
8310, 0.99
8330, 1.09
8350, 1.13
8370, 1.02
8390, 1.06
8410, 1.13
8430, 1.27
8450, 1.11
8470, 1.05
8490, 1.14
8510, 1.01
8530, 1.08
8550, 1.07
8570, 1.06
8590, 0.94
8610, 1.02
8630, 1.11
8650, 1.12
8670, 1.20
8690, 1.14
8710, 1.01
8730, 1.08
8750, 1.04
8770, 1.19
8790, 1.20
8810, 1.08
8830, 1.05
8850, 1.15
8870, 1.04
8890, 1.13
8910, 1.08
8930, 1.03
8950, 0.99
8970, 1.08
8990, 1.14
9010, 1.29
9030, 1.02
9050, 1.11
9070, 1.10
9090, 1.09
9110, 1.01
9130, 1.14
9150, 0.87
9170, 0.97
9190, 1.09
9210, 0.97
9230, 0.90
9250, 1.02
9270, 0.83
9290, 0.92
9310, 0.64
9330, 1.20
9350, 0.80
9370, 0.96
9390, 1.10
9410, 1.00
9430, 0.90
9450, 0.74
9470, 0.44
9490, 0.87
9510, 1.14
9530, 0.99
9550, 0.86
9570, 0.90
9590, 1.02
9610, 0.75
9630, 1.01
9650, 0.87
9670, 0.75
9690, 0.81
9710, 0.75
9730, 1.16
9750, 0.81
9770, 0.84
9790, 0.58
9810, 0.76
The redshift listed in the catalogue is 0.195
